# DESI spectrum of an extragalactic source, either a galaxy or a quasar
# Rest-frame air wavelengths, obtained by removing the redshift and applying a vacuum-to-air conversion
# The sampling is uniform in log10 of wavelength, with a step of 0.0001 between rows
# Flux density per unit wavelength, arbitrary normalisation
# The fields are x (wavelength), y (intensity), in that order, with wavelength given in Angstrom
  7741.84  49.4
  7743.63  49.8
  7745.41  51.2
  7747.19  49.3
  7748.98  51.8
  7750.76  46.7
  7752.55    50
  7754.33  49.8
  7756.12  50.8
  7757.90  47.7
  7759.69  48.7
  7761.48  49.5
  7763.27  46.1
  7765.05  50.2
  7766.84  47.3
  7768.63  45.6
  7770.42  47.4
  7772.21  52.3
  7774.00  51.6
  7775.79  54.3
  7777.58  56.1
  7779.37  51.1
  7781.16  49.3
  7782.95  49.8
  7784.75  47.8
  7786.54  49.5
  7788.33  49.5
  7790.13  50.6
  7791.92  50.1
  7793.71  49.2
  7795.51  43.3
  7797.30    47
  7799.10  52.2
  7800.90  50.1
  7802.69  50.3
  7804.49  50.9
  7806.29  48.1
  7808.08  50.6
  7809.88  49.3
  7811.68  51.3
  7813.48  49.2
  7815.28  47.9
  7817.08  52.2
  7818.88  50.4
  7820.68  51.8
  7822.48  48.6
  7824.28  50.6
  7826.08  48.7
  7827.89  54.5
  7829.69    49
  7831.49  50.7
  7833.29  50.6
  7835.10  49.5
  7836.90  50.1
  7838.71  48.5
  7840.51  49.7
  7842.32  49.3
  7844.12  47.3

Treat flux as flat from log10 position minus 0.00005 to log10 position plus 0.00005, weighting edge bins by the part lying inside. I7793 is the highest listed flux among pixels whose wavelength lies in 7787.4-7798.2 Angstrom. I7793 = 50.6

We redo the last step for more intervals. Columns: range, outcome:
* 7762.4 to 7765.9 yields 50.2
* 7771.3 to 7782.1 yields 56.1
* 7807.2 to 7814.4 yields 51.3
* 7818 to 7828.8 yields 54.5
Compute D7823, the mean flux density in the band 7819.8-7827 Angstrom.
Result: 49.9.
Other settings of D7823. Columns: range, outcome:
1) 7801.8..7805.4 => 50.5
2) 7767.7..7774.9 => 49.2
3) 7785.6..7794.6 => 49.8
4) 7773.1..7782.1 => 52.5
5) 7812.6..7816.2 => 48.6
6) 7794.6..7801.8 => 48.1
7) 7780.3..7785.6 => 48.9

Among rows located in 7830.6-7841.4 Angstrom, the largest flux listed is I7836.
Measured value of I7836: 50.7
